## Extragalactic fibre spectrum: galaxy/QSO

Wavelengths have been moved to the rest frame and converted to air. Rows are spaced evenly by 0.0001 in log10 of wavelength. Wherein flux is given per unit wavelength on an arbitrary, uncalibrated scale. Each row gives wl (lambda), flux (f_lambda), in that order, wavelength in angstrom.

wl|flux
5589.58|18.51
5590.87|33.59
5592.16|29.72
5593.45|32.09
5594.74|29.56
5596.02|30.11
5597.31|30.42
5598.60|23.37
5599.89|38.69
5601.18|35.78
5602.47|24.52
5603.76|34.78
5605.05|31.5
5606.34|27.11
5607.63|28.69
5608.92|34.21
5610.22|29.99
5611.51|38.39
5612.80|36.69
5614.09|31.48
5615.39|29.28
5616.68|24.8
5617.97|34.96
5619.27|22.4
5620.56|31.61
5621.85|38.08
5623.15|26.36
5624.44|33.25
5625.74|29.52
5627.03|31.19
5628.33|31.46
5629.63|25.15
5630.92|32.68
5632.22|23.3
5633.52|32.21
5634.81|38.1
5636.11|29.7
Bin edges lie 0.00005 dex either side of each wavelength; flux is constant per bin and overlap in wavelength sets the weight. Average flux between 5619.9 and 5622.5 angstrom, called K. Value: 34.8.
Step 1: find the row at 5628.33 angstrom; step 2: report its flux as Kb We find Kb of 31.46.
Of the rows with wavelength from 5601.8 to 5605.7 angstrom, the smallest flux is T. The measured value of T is 24.52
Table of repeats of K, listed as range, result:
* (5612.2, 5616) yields 32.4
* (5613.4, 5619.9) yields 28.6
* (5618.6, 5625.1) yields 30.3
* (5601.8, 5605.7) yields 30.3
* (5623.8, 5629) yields 31.3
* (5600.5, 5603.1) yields 30.3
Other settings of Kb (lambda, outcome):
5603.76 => 34.78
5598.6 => 23.37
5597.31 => 30.42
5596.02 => 30.11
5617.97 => 34.96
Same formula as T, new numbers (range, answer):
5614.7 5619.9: 22.4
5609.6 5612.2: 29.99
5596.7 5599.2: 23.37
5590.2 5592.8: 29.72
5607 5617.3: 24.8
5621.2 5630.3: 25.15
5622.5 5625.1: 26.36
